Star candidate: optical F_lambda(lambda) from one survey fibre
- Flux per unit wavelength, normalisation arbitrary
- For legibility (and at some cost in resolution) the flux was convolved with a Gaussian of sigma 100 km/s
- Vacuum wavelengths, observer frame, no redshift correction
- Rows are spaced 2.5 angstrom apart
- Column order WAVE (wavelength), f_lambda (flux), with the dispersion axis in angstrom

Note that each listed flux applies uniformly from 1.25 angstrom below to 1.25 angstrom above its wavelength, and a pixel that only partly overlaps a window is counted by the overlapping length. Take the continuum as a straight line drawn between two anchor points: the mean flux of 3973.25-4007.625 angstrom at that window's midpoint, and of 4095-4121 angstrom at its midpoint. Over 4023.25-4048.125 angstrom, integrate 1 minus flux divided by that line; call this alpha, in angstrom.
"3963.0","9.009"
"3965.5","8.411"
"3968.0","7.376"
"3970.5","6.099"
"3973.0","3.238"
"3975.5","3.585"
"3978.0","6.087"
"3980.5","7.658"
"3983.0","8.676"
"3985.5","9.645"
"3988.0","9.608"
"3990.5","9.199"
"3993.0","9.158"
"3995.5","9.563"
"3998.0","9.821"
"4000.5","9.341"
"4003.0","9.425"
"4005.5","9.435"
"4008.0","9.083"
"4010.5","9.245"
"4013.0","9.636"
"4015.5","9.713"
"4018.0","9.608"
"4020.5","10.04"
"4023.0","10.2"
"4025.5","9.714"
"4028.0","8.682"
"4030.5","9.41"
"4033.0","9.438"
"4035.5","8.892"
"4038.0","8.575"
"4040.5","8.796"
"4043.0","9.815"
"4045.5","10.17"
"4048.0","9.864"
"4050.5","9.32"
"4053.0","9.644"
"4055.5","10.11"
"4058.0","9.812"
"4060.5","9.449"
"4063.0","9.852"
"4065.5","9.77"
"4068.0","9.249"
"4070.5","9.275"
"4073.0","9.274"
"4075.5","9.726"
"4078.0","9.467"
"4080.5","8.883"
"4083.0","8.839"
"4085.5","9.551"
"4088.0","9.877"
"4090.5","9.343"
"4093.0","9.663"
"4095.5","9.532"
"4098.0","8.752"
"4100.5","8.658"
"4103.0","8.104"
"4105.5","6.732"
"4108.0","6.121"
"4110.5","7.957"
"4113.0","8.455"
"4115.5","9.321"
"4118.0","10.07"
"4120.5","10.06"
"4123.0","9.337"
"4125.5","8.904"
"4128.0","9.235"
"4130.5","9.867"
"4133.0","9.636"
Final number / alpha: -2.7 angstrom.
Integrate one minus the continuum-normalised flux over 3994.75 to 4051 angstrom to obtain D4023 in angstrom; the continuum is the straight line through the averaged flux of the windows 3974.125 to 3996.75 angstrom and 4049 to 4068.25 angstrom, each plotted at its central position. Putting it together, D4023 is -3.7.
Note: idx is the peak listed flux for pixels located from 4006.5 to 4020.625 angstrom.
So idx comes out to 10.04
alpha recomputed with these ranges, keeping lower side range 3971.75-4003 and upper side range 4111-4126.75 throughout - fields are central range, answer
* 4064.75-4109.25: 0.2 angstrom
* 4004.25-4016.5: -1.7 angstrom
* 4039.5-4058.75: -2.4 angstrom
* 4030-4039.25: -0.6 angstrom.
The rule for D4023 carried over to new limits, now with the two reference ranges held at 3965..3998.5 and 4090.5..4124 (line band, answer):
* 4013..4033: -4.0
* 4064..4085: -2.2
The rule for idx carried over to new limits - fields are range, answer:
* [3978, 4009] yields 9.821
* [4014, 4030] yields 10.2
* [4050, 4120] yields 10.11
